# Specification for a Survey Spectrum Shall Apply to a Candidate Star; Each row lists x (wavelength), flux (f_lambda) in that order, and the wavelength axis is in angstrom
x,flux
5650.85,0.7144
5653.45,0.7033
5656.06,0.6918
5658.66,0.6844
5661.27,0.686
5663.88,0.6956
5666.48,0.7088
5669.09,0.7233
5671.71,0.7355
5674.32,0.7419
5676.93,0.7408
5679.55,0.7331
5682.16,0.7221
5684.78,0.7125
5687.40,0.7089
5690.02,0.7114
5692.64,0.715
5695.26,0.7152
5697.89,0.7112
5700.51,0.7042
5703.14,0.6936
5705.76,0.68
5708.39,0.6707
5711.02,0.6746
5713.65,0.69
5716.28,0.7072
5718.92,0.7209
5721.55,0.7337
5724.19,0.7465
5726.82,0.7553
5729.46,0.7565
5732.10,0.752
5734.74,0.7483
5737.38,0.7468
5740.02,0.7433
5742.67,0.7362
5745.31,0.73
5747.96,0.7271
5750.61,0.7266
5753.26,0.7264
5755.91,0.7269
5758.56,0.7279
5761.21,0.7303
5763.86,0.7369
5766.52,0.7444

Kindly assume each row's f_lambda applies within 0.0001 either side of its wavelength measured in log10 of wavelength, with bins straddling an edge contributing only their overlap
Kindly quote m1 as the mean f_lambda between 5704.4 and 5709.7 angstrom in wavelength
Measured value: 0.676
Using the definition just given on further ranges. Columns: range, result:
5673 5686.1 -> 0.73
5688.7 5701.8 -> 0.711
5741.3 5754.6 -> 0.729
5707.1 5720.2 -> 0.692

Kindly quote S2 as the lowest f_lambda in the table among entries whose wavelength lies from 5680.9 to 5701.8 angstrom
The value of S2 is 0.7042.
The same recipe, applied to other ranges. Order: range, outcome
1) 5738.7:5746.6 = 0.73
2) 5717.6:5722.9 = 0.7209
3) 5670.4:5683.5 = 0.7221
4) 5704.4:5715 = 0.6707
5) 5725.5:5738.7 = 0.7468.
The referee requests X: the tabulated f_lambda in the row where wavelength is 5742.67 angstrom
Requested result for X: 0.7362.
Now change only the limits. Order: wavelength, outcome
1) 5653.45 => 0.7033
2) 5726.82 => 0.7553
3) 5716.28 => 0.7072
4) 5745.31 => 0.73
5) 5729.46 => 0.7565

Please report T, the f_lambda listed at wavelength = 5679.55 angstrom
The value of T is 0.7331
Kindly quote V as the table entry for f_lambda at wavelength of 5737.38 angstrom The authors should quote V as 0.7468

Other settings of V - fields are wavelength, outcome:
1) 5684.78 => 0.7125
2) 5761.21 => 0.7303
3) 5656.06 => 0.6918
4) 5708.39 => 0.6707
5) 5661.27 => 0.686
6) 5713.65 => 0.69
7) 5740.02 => 0.7433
